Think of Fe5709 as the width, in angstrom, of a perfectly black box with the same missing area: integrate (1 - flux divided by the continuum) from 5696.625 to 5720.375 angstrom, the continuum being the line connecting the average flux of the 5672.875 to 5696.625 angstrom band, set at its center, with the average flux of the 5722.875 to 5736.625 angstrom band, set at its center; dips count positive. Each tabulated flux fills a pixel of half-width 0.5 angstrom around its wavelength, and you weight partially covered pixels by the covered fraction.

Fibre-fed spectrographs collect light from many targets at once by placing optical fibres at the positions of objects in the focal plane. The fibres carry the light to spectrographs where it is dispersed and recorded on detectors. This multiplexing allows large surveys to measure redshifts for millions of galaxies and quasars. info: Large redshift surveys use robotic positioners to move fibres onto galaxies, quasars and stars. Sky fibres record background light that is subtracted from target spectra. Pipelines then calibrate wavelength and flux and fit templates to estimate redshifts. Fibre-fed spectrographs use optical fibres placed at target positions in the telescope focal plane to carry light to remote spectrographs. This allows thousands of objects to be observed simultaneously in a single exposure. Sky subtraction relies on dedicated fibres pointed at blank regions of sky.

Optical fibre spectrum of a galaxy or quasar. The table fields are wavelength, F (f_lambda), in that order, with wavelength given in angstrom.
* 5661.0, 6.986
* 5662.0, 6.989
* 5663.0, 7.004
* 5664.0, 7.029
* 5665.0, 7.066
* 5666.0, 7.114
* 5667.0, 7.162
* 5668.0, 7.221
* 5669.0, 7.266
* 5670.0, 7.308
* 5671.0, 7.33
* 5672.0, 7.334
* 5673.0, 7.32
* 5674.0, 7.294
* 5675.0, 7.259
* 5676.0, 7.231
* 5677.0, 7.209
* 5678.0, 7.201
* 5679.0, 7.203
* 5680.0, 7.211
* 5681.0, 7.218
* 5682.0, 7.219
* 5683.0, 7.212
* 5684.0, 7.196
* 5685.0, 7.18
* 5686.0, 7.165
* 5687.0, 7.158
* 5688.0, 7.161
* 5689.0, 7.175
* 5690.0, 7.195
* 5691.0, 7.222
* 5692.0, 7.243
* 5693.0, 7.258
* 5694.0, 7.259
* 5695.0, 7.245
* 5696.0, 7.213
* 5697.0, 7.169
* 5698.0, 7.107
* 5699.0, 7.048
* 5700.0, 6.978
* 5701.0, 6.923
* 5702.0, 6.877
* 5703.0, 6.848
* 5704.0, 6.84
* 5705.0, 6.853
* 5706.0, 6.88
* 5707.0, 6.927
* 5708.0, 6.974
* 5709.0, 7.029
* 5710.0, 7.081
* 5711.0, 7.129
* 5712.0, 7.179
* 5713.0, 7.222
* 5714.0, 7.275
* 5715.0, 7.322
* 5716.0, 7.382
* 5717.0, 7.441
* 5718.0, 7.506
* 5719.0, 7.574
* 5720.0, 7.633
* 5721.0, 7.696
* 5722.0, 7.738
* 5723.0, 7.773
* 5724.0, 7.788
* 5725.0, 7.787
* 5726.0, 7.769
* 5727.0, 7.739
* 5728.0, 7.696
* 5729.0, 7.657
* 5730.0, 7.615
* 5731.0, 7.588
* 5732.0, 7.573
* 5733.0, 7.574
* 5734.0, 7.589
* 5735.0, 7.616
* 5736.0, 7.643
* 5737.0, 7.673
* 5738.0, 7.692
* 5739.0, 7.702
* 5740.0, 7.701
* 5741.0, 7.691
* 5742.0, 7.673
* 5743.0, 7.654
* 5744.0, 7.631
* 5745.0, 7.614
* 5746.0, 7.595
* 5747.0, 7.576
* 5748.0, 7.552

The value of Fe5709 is 1.0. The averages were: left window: 7.22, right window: 7.67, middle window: 7.13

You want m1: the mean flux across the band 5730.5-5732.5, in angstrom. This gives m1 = 7.58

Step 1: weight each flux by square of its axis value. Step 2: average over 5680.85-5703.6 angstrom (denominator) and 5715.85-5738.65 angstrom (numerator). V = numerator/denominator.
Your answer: 1.08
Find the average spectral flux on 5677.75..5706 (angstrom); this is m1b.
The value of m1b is 7.12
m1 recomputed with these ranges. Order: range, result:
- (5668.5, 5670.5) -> 7.29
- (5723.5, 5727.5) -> 7.77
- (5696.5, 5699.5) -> 7.11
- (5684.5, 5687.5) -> 7.17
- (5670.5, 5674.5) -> 7.32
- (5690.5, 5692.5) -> 7.23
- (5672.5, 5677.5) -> 7.26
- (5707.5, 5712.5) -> 7.08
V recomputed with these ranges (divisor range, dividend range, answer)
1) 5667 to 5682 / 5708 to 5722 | 1.03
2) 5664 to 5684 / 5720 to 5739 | 1.08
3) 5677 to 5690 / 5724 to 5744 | 1.09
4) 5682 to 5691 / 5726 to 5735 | 1.08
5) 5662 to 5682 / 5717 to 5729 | 1.09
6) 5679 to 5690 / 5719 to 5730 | 1.09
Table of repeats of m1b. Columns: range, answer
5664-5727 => 7.24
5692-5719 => 7.12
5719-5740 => 7.68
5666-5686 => 7.24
